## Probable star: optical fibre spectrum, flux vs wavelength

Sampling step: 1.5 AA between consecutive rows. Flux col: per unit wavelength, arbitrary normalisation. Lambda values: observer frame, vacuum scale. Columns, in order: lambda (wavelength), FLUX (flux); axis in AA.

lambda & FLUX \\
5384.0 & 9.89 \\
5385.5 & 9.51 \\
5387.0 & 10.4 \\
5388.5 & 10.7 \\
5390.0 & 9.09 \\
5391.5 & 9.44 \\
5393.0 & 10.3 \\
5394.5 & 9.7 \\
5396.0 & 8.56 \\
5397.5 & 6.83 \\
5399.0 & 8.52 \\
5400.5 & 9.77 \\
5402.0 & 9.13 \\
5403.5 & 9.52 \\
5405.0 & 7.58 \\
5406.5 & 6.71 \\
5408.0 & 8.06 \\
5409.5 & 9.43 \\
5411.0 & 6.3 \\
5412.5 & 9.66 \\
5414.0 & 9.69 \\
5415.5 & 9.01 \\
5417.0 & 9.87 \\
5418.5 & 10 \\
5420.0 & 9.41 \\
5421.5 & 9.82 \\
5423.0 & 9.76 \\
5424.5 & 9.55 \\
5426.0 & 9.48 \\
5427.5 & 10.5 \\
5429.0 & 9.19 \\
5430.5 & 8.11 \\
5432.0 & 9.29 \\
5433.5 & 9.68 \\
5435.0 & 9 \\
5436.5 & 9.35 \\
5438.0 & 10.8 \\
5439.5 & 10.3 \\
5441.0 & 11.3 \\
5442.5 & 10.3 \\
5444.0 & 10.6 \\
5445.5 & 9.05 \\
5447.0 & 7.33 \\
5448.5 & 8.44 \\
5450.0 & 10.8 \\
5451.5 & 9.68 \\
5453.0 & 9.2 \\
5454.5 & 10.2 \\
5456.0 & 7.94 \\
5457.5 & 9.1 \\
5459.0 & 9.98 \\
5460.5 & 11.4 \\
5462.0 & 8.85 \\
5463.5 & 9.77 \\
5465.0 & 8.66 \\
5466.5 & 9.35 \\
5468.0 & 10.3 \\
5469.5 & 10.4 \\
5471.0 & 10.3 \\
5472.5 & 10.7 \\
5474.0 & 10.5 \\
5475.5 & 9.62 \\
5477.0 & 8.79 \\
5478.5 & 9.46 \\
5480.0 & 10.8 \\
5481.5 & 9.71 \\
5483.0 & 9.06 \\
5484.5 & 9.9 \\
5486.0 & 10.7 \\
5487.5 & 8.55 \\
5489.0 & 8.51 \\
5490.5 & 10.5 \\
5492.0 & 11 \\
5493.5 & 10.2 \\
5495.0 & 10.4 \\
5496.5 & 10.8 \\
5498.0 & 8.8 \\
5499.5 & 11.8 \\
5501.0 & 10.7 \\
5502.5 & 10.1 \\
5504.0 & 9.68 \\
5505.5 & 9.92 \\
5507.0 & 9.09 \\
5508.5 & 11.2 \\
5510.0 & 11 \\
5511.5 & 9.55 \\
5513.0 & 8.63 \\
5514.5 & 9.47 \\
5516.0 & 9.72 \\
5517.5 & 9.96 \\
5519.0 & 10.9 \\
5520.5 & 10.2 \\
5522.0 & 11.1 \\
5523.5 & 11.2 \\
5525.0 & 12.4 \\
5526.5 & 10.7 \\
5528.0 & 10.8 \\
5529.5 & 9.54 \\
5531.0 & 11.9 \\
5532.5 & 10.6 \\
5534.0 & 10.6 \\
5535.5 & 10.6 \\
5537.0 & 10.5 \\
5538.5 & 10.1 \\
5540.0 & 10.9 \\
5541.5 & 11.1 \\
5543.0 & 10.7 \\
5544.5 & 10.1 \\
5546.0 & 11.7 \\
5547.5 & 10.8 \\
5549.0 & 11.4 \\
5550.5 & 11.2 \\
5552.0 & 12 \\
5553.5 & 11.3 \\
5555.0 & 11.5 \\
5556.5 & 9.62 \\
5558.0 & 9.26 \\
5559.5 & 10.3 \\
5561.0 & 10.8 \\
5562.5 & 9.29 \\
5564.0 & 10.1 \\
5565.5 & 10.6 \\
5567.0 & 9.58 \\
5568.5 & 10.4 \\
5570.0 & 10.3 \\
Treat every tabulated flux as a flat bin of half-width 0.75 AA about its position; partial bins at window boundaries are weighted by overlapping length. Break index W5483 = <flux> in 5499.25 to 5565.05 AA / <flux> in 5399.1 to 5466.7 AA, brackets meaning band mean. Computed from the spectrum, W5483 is 1.13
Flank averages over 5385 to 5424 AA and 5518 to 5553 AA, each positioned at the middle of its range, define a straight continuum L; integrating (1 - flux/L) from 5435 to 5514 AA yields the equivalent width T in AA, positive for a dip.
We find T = 1.6 AA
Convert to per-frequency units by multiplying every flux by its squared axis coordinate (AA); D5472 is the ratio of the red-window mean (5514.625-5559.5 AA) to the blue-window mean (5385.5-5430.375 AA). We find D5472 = 1.23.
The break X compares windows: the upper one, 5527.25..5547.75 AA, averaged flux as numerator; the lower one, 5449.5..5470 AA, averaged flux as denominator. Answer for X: 1.1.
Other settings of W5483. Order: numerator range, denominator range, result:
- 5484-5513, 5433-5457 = 1.05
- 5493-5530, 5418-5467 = 1.08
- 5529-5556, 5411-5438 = 1.16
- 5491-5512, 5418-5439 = 1.08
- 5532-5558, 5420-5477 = 1.12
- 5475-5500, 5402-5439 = 1.08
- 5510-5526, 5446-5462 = 1.10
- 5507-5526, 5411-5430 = 1.09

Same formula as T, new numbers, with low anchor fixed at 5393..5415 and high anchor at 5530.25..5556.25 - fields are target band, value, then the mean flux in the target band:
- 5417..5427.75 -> -1.0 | 9.76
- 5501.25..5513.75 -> 0.5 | 9.93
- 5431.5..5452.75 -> -1.0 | 9.7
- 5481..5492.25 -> 0.4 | 9.69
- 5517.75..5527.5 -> -0.4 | 11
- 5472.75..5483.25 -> 0.1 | 9.78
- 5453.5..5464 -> -0.1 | 9.59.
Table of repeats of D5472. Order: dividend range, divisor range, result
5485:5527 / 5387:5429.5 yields 1.16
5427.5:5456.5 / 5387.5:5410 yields 1.09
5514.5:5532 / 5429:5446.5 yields 1.13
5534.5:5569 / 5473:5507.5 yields 1.09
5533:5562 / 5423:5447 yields 1.16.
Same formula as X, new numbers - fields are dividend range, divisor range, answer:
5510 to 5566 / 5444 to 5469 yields 1.12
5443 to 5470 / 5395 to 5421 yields 1.09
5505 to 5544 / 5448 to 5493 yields 1.07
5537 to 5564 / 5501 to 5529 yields 1.04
